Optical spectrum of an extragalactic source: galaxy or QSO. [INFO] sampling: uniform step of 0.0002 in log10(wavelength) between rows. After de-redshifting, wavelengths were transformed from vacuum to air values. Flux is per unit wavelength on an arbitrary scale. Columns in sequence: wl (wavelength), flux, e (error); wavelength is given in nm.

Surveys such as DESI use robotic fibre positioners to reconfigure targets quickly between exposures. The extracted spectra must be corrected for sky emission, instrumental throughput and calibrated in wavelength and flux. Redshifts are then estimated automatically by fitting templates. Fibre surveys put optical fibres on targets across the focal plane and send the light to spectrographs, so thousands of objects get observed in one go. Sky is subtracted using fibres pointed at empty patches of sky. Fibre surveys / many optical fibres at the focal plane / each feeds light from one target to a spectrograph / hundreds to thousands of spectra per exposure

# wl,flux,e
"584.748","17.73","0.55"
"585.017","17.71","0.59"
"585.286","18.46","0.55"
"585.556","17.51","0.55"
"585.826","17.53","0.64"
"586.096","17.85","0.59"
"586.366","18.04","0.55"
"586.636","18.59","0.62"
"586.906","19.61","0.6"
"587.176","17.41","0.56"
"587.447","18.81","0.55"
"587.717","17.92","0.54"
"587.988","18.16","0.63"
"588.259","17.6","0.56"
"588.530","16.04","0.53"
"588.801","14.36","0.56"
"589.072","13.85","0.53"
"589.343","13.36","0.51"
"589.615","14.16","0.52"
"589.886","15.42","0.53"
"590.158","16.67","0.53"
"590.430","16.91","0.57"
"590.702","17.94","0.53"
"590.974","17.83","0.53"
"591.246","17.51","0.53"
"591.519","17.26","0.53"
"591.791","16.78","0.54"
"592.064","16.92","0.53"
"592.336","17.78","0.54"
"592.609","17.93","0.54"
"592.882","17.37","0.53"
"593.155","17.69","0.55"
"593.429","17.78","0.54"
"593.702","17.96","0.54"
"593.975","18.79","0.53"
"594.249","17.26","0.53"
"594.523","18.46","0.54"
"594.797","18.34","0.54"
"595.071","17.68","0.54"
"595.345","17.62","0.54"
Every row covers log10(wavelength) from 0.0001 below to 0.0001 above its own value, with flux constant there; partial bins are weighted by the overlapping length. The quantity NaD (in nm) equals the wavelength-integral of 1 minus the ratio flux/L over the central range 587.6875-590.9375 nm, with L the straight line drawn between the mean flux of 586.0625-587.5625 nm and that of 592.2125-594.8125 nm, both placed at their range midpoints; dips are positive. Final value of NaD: 0.39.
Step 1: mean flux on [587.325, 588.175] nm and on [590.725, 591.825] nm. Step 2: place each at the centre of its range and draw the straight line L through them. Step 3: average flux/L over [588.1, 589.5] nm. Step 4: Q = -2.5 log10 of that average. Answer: 0.19 mag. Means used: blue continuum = 18.2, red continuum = 17.5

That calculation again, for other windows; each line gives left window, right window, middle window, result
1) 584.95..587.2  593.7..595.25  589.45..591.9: 0.09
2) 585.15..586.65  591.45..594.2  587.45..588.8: 0.04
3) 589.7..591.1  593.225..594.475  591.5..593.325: 0.01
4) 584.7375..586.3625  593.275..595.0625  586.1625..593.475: 0.06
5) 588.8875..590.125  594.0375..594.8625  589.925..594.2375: -0.08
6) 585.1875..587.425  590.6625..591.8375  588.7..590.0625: 0.23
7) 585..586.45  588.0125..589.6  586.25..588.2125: -0.11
